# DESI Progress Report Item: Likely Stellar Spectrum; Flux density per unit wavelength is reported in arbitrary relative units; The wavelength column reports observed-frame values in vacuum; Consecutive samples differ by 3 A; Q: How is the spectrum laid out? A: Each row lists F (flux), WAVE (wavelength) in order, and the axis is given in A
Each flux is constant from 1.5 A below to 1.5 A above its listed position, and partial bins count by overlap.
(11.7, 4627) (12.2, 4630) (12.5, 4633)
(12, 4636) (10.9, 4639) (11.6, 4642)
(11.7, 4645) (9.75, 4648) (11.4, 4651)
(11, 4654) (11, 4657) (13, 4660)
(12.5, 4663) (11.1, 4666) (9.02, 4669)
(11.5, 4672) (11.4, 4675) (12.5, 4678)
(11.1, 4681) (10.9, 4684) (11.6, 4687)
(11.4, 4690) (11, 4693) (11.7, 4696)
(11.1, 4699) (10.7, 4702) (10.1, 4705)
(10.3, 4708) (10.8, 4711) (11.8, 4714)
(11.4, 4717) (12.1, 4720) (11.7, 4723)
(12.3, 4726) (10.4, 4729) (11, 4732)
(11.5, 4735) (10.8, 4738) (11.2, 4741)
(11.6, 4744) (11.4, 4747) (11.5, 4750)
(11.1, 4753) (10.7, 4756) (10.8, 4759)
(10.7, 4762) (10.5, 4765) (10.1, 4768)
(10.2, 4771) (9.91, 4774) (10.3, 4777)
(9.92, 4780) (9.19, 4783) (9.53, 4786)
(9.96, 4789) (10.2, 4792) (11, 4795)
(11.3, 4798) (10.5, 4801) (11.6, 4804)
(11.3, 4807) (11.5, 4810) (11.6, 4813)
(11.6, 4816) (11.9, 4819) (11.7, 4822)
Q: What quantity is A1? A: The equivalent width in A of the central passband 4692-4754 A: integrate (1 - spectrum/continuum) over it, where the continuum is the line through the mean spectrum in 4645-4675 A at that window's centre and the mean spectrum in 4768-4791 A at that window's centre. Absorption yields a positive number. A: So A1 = -4.3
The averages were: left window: 11.2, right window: 9.88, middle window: 11.2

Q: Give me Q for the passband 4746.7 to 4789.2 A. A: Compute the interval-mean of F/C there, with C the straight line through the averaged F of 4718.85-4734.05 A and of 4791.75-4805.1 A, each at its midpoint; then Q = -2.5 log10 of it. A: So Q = 0.083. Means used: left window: 11.5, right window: 11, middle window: 10.4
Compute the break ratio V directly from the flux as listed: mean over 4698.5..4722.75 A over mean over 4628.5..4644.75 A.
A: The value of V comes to 0.94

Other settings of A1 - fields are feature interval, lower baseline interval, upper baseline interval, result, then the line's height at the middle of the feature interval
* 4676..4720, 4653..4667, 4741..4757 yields 1.34 A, 11.6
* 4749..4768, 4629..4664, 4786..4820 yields 0.69 A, 11.2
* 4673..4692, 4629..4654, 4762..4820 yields -0.40 A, 11.2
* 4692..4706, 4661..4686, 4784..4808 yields 0.26 A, 11.2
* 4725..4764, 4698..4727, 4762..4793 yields -1.87 A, 10.6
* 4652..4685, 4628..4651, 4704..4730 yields 0.13 A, 11.4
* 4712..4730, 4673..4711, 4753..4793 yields -1.38 A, 10.8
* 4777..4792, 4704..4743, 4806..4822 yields 2.22 A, 11.5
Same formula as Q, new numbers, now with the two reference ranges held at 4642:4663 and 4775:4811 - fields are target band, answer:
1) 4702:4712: 0.06 mag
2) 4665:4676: 0.06 mag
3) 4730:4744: -0.03 mag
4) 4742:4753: -0.06 mag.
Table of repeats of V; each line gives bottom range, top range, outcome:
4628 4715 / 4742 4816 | 0.95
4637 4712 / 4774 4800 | 0.91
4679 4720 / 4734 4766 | 1.00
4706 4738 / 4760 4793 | 0.89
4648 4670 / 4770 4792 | 0.88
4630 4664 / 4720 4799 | 0.93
